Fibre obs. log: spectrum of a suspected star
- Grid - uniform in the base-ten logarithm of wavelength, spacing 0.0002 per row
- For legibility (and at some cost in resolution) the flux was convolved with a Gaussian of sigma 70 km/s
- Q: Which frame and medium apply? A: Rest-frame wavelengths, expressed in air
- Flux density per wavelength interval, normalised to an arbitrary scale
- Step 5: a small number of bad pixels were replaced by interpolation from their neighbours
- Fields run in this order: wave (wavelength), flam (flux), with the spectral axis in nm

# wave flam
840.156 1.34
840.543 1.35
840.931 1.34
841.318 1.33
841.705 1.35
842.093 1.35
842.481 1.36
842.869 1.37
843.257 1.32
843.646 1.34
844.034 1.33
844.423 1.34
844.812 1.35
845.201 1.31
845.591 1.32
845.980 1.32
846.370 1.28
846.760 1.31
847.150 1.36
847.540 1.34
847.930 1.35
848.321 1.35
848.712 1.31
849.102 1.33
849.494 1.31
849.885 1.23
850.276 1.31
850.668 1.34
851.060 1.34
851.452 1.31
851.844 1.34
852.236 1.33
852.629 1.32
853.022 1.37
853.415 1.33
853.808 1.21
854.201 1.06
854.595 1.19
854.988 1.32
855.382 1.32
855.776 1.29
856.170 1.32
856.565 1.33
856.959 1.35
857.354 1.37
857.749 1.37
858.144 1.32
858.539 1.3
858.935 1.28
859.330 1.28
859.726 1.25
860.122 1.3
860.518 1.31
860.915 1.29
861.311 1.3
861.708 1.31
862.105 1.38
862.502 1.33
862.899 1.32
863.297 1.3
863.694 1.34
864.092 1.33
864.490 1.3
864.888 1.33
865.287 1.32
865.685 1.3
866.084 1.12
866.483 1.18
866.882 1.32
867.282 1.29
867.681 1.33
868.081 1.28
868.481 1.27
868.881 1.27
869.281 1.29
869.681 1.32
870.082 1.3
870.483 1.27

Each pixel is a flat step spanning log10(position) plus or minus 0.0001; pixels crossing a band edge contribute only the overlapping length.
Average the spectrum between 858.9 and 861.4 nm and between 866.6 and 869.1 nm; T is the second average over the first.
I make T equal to 1.00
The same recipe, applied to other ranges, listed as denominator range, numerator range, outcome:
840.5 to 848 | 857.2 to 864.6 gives 0.98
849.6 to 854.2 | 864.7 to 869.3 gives 0.98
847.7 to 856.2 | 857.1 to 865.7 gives 1.01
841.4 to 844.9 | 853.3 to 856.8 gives 0.94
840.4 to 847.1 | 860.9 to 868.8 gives 0.97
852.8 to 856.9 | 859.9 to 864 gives 1.03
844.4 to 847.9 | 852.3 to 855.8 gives 0.96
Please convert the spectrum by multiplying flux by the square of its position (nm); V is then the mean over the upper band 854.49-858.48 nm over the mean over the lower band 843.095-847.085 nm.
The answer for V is 1.03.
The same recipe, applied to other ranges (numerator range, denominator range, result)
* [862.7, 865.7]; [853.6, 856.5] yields 1.08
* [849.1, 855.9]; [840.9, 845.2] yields 0.98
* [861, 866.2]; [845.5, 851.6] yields 1.03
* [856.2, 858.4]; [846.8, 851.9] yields 1.03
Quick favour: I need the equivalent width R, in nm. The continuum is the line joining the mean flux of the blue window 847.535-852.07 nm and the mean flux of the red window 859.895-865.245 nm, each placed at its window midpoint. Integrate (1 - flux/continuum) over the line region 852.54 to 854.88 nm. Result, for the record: 0.13 nm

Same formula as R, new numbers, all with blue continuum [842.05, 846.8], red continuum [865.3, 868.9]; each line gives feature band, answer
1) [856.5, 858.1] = -0.075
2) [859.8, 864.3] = -0.133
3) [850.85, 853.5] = -0.053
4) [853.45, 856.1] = 0.119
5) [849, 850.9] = 0.016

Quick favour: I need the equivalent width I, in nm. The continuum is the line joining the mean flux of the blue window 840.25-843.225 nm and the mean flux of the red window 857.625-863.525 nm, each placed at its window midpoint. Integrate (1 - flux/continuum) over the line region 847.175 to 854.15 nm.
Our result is 0.08 nm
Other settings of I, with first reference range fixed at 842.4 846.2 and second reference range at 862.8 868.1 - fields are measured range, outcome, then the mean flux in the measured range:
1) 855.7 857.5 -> -0.03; 1.33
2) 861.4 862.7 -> -0.04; 1.34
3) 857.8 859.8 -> 0.01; 1.29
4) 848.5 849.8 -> 0.01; 1.31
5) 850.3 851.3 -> -0.01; 1.33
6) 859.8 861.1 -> 0.00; 1.29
